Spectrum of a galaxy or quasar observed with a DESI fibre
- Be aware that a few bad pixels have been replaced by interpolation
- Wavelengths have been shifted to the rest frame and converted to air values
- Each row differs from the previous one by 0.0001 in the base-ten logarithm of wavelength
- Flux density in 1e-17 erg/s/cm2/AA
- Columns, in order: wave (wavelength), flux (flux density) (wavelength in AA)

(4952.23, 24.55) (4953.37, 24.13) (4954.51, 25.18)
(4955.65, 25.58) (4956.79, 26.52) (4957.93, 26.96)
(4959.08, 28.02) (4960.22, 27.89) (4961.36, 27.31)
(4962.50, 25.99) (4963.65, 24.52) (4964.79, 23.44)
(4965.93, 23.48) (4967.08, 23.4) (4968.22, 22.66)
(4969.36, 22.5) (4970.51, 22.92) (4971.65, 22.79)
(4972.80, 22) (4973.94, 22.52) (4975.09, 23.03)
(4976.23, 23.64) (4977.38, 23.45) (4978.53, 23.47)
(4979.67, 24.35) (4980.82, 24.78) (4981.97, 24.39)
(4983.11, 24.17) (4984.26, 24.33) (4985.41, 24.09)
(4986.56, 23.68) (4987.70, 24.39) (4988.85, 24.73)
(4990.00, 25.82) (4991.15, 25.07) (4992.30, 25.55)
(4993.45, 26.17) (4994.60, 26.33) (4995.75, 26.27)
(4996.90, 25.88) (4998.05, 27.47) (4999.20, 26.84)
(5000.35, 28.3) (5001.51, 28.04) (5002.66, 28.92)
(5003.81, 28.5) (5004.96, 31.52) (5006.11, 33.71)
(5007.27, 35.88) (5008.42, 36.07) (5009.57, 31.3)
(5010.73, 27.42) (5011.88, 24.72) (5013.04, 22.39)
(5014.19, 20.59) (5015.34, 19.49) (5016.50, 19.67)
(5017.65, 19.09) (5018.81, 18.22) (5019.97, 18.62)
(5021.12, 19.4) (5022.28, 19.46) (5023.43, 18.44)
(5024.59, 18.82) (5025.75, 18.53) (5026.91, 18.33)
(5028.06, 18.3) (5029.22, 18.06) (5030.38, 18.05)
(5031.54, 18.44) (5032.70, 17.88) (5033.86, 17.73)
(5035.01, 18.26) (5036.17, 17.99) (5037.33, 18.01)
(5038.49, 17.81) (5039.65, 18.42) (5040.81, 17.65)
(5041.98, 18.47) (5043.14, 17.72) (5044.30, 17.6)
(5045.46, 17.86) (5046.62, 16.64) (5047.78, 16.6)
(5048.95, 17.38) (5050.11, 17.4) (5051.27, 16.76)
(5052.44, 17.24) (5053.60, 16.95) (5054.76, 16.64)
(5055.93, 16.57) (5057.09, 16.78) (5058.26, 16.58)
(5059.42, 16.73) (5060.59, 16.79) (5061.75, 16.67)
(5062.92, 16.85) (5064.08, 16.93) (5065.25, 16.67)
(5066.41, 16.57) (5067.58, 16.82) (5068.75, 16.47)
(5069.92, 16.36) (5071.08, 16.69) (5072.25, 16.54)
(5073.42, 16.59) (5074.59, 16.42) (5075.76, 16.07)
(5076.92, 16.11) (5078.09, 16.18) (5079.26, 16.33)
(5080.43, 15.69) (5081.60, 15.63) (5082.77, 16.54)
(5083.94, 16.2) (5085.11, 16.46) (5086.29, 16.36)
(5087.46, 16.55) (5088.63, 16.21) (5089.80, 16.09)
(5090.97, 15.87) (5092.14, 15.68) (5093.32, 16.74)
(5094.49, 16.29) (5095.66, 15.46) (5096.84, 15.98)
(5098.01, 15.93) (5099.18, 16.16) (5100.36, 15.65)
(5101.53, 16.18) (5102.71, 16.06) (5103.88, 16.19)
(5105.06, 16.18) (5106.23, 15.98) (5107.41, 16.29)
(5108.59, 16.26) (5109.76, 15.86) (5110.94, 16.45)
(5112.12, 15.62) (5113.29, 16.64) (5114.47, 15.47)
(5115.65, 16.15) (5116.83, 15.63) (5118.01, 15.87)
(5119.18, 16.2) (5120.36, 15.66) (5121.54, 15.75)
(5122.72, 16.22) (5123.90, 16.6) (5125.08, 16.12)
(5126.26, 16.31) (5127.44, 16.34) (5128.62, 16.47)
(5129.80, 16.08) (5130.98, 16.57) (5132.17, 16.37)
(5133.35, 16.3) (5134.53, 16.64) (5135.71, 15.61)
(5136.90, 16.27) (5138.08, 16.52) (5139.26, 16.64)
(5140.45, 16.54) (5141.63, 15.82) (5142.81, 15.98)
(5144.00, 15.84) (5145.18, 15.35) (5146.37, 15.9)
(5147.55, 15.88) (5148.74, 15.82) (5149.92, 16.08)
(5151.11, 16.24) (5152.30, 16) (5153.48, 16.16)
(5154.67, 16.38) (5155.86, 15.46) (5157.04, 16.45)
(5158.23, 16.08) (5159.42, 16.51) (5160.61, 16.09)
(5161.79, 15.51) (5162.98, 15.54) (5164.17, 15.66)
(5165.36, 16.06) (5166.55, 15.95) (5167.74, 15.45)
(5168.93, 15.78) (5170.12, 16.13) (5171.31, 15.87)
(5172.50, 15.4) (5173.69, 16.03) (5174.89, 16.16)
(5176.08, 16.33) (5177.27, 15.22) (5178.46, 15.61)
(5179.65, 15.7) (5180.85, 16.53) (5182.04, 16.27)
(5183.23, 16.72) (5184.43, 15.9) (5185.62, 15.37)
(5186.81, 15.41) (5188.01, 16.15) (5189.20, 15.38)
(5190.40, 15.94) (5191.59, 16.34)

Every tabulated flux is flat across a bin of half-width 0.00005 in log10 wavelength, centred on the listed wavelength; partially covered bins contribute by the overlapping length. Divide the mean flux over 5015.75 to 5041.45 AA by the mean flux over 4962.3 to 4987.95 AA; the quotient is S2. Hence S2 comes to 0.8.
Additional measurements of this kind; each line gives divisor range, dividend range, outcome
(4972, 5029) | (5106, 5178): 0.66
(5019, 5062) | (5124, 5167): 0.91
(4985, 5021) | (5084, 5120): 0.62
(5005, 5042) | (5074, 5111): 0.76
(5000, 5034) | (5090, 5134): 0.70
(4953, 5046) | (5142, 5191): 0.68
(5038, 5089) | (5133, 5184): 0.95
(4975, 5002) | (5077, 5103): 0.64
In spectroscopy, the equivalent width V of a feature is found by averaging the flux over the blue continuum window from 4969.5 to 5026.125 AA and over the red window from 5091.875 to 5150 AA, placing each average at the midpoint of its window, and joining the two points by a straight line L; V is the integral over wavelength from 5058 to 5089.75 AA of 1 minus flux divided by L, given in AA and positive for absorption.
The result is 4.75 AA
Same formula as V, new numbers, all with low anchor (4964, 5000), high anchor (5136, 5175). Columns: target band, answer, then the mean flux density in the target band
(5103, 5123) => 2.2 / 16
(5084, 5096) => 1.8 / 16.2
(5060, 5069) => 1.6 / 16.7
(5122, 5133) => 0.6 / 16.3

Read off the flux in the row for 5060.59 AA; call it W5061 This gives 16.79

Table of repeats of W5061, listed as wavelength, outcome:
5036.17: 17.99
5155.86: 15.46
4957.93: 26.96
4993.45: 26.17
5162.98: 15.54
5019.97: 18.62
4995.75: 26.27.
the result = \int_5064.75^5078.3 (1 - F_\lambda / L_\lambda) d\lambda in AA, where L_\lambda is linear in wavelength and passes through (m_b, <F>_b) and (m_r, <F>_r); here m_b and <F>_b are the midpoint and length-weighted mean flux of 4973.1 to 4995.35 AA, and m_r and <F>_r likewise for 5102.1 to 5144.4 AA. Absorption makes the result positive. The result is 1.9 AA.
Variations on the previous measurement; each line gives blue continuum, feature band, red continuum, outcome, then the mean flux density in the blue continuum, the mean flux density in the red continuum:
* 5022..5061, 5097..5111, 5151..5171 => 0.6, 17.7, 16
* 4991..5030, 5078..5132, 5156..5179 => 8.8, 24.4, 15.9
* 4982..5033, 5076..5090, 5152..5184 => 2.8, 24.1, 16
